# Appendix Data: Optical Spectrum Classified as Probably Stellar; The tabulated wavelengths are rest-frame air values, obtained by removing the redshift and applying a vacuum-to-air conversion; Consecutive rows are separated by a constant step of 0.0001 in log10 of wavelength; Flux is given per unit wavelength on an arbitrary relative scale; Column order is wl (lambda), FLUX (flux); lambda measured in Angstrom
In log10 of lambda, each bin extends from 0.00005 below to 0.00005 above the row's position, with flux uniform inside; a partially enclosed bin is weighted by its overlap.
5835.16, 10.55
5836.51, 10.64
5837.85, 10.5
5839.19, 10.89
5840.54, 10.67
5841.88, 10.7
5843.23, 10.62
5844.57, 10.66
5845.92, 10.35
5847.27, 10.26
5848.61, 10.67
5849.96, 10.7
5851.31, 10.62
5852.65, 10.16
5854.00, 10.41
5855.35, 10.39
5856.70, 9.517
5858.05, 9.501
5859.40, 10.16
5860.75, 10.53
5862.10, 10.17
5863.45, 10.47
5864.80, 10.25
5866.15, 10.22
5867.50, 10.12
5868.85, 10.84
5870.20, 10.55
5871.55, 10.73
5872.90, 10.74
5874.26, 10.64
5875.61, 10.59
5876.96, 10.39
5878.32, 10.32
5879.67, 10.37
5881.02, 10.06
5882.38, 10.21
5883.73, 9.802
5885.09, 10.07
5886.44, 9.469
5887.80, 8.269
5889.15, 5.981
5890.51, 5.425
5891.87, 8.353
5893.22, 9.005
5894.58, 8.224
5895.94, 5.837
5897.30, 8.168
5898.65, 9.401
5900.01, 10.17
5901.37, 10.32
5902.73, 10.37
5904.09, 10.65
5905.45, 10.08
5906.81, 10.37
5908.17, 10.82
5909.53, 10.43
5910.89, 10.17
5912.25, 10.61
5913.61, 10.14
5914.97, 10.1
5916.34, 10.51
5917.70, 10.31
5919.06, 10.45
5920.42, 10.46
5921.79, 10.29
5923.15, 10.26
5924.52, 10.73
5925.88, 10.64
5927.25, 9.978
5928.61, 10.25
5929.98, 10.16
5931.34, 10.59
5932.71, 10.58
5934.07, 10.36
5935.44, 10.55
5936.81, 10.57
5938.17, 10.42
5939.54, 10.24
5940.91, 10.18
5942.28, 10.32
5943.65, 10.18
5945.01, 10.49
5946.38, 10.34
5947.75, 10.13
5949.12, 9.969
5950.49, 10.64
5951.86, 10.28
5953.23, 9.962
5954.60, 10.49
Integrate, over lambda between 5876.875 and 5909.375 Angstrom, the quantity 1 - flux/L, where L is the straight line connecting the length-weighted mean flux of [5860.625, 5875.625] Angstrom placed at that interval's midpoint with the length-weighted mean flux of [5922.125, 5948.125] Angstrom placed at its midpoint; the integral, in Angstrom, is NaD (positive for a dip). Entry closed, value 3.69 Angstrom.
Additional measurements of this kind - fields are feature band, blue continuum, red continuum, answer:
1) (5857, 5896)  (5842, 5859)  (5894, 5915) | 1.69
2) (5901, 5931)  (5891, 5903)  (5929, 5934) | -2.20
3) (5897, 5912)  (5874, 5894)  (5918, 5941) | -0.60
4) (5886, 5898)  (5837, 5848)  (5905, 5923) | 3.26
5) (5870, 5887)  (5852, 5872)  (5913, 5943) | -0.02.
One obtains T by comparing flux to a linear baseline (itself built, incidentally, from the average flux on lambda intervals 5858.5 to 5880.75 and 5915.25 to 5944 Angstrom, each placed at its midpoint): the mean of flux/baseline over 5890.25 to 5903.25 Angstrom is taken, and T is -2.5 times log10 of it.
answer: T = 0.21 mag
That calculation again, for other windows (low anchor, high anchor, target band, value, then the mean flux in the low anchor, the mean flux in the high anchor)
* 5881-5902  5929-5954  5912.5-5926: -0.09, 8.62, 10.3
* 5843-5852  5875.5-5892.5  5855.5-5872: -0.04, 10.6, 9.13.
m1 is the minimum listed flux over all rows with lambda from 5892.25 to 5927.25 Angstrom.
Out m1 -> 5.837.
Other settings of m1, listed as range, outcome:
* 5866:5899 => 5.425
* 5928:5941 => 10.16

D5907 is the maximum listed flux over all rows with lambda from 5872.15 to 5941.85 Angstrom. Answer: 10.82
